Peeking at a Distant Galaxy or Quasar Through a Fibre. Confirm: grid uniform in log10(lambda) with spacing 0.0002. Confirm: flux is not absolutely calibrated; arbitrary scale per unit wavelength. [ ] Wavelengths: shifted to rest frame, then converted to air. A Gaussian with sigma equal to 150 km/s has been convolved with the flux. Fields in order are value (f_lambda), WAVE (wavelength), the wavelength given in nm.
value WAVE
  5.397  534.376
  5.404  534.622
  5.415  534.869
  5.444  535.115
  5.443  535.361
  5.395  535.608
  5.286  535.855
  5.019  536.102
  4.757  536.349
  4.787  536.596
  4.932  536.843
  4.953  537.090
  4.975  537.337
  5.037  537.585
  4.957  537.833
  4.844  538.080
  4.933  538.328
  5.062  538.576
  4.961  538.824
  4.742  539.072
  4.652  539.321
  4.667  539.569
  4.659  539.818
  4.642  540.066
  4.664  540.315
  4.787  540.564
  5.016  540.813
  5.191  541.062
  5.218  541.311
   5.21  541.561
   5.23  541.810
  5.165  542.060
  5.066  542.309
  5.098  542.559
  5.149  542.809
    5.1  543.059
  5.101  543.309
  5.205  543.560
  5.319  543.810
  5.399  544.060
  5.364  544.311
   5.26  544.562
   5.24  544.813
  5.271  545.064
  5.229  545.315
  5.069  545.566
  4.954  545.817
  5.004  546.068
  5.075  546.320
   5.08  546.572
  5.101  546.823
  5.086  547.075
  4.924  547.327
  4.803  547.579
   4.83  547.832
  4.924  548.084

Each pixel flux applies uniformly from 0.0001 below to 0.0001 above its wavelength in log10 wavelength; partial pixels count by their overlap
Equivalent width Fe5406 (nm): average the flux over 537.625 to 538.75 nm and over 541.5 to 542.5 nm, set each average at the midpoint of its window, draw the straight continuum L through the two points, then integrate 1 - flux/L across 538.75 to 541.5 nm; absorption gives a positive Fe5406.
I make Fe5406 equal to 0.12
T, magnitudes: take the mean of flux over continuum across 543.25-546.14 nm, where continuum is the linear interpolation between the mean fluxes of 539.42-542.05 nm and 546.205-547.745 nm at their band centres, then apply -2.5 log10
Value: -0.05 mag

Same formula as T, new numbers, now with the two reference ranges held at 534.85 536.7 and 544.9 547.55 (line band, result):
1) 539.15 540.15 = 0.107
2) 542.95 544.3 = -0.029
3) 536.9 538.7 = 0.042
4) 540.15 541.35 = 0.040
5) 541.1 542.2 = -0.017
